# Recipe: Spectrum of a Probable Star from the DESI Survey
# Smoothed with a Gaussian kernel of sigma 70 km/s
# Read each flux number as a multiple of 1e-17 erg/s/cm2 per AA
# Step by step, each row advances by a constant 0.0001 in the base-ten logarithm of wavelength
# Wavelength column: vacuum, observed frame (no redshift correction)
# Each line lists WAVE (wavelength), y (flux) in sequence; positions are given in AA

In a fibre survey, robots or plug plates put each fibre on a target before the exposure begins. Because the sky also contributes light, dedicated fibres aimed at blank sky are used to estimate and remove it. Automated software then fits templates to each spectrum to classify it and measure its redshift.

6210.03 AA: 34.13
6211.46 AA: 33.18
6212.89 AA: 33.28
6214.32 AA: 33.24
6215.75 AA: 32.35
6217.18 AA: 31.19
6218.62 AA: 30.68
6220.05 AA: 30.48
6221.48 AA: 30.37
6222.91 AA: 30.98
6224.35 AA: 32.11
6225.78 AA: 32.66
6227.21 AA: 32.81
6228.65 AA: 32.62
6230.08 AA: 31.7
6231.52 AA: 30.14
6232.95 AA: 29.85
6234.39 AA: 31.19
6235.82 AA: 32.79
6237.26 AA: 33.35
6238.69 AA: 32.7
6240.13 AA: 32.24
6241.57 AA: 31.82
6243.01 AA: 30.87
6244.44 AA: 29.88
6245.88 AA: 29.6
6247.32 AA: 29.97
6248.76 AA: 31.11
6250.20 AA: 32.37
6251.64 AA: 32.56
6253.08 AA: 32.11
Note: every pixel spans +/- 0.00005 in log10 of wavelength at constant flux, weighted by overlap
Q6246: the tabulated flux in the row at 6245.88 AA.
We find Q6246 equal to 29.6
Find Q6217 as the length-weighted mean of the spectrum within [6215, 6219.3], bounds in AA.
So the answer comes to 31.4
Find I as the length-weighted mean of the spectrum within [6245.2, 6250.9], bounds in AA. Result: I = 30.7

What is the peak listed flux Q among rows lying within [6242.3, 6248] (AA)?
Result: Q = 30.87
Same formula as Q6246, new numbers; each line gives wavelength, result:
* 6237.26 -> 33.35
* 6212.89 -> 33.28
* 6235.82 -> 32.79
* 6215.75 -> 32.35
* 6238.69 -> 32.7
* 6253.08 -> 32.11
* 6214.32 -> 33.24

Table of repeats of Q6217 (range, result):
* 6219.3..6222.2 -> 30.5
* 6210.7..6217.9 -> 32.7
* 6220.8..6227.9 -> 31.8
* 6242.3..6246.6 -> 30.1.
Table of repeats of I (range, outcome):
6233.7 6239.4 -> 32.6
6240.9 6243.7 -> 31.3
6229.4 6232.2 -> 30.9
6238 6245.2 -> 31.5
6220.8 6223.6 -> 30.7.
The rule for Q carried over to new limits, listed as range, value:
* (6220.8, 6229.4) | 32.81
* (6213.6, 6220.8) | 33.24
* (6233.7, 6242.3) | 33.35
